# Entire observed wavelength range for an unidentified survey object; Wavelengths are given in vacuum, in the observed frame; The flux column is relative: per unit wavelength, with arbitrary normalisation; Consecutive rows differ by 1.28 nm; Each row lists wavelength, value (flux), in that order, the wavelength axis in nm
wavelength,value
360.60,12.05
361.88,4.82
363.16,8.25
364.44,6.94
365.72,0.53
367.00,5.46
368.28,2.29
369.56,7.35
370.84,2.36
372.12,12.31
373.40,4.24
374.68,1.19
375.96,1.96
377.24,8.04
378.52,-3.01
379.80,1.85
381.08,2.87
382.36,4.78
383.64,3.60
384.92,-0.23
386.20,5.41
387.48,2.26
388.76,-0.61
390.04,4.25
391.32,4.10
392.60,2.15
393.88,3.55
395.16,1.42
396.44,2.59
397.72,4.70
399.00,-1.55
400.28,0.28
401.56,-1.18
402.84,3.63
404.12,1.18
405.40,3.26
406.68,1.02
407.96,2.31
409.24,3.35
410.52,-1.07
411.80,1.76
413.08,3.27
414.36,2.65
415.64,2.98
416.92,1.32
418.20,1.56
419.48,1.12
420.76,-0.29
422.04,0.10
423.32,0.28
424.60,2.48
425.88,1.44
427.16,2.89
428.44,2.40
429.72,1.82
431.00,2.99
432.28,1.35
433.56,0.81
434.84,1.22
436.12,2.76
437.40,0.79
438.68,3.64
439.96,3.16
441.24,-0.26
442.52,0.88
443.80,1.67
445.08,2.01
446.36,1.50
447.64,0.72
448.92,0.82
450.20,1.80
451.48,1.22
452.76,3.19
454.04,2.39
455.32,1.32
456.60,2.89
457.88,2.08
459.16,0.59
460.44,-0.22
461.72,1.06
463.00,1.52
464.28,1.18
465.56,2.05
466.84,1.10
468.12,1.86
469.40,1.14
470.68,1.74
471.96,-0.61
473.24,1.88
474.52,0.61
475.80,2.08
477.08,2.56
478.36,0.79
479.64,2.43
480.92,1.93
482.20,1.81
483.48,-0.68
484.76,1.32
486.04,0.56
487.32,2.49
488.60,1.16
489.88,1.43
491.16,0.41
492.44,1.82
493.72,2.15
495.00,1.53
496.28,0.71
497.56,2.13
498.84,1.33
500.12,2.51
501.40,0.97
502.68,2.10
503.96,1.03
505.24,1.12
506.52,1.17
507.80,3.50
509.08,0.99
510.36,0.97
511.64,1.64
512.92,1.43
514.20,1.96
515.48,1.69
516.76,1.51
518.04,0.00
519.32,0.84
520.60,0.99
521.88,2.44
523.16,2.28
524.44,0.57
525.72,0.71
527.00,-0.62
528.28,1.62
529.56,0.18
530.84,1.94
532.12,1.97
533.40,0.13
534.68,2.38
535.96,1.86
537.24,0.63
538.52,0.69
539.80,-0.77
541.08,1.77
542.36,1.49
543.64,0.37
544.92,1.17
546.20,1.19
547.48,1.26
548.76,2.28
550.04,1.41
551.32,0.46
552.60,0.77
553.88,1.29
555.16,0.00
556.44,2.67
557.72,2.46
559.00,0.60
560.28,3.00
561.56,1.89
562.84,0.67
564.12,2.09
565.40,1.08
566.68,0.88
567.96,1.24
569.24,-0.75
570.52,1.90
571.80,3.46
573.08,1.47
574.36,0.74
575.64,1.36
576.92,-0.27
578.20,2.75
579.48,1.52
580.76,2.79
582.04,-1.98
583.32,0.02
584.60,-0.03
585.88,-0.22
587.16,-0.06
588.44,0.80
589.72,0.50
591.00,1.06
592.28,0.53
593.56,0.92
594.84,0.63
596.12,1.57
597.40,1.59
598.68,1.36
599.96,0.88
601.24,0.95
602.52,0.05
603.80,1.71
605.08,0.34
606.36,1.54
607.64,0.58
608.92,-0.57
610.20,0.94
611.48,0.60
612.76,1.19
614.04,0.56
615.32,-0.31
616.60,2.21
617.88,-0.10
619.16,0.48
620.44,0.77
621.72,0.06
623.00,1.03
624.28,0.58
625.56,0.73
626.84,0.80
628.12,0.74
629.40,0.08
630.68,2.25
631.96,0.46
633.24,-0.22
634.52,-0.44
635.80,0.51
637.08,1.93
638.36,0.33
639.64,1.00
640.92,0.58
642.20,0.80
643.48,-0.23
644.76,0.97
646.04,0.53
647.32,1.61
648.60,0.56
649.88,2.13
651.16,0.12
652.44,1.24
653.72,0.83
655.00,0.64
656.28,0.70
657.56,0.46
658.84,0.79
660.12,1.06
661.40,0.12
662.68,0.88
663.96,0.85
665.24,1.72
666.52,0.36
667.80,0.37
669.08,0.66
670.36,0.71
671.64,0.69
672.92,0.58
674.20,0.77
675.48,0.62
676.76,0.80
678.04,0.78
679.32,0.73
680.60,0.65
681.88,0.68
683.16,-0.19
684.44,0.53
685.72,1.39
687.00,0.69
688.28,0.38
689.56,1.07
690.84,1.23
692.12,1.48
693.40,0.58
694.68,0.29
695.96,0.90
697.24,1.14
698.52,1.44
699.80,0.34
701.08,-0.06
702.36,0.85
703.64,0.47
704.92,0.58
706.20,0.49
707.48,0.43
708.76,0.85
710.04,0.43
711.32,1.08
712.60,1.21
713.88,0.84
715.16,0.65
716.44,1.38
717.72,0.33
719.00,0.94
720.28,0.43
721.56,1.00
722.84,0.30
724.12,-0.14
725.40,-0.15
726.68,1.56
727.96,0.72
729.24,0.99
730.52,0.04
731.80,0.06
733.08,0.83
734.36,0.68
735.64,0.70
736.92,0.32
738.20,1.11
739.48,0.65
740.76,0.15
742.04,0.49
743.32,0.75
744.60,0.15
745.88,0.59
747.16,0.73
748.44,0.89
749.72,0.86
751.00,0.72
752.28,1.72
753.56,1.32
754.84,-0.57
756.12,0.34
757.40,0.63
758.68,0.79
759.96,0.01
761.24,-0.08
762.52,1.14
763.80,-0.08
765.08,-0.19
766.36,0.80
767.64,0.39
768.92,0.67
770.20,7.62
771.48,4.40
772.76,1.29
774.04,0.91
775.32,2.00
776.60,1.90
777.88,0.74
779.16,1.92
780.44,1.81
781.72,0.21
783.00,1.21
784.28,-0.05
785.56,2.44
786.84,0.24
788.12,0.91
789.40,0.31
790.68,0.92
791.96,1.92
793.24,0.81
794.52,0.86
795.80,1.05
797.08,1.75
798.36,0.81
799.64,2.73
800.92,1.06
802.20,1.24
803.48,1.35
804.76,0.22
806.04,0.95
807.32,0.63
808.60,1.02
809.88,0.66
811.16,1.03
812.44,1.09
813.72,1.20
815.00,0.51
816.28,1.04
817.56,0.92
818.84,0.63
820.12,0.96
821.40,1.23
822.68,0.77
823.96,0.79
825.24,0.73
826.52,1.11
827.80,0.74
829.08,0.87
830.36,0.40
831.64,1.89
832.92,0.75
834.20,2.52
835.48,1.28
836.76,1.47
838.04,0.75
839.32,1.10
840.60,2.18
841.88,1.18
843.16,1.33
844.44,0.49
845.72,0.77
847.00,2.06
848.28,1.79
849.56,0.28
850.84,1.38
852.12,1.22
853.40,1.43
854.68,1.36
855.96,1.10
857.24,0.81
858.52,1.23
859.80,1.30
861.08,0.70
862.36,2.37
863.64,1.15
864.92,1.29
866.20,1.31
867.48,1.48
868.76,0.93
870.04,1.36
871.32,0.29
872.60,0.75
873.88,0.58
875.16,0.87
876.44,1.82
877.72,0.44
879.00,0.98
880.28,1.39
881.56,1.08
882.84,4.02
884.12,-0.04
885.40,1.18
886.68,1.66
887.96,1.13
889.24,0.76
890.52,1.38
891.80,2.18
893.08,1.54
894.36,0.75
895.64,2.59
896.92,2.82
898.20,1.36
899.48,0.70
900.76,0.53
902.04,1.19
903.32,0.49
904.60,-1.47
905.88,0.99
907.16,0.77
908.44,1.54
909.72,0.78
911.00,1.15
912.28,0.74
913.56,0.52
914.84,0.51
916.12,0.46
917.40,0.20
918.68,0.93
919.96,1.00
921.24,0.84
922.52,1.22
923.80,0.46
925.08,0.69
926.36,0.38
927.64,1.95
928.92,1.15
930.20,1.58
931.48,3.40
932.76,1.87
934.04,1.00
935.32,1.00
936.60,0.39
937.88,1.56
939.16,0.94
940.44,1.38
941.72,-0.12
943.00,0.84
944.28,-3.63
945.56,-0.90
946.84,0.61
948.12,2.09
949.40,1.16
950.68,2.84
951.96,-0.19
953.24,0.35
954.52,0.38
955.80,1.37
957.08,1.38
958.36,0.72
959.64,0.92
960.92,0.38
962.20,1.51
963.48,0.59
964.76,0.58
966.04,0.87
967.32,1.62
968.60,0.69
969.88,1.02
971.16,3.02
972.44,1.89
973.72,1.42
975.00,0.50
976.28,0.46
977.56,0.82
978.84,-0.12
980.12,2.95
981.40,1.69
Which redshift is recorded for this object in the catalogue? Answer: 1.067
